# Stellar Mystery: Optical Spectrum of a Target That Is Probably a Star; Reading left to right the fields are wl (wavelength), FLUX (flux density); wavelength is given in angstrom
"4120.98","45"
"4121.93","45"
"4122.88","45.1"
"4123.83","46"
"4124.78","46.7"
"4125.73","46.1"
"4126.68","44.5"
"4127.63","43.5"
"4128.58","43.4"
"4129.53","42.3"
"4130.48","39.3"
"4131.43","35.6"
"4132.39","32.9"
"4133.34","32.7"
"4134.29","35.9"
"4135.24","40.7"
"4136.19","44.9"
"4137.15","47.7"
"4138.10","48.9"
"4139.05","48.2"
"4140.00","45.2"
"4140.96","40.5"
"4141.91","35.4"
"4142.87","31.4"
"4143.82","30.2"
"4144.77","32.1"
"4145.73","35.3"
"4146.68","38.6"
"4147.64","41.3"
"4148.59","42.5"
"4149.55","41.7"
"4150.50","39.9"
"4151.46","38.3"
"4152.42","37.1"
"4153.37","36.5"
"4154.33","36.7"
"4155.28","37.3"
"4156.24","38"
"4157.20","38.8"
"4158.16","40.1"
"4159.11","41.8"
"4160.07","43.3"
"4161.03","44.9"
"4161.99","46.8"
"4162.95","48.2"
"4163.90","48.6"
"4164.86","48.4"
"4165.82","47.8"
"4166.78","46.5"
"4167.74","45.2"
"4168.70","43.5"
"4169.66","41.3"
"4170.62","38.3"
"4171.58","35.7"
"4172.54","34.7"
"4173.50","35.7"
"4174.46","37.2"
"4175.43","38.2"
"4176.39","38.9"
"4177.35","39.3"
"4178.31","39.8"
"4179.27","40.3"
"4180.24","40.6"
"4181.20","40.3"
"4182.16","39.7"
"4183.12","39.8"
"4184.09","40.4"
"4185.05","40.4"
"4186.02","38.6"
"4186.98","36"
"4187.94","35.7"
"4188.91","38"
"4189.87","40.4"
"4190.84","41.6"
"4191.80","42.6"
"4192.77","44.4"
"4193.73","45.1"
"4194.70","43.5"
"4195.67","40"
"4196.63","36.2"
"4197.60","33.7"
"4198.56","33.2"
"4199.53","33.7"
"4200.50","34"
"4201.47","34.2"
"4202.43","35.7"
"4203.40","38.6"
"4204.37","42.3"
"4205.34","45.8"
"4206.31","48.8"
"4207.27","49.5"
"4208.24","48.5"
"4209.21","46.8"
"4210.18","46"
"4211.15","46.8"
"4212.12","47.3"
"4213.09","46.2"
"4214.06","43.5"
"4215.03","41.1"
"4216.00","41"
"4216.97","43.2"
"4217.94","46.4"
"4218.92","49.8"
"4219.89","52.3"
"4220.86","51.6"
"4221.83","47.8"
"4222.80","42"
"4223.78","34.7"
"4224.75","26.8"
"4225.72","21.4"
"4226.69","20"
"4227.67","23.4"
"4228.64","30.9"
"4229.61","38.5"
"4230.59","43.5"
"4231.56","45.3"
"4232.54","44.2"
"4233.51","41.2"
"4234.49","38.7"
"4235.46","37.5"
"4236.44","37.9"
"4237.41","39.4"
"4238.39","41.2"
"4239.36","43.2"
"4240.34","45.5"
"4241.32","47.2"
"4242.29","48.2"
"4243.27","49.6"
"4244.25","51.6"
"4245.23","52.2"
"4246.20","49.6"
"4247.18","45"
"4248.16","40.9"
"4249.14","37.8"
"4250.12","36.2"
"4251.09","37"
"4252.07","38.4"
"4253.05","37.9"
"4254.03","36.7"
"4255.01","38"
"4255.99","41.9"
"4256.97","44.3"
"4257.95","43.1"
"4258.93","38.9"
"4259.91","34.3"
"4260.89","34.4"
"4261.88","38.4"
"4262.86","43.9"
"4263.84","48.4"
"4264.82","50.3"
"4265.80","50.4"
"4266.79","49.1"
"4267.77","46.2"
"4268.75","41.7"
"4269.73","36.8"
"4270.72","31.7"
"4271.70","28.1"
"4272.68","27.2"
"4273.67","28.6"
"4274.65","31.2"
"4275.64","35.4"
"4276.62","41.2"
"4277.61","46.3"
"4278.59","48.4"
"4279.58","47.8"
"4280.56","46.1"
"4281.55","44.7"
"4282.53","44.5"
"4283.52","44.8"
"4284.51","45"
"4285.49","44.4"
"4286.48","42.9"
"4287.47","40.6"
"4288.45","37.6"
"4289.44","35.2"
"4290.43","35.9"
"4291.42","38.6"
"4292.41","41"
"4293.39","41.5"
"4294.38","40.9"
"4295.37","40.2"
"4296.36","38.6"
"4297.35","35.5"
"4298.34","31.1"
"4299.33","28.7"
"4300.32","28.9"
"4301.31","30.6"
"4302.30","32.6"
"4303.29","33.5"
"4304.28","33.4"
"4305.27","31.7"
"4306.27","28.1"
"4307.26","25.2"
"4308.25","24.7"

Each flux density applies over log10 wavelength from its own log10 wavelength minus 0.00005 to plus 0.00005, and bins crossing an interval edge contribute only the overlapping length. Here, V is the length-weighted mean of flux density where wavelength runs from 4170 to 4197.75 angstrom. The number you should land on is 39.2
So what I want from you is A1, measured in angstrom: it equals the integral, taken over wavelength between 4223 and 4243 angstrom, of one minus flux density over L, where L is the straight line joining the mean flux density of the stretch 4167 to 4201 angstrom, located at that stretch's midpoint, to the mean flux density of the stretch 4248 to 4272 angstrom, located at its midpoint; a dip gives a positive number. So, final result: 1.1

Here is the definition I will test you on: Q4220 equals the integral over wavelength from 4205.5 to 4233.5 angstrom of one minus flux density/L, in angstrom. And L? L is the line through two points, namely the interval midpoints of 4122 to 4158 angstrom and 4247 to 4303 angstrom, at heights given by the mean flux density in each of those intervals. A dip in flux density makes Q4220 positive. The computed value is -1.5 angstrom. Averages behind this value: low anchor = 40.1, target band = 41.7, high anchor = 39.3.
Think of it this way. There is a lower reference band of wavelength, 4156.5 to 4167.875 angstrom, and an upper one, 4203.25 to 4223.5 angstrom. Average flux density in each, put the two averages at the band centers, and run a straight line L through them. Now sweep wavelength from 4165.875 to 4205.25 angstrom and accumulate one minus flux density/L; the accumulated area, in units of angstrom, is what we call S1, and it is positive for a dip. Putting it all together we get 5.3 angstrom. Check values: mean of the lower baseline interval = 44.9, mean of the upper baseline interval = 46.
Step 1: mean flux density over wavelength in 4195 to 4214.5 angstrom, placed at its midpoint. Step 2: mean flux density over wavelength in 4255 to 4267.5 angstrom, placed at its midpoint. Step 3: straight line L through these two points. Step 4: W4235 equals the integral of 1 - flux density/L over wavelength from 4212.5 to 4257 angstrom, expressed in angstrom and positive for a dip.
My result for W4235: 1.3 angstrom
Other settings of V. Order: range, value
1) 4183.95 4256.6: 41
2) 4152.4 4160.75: 39.1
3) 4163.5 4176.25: 41.5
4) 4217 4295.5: 40.8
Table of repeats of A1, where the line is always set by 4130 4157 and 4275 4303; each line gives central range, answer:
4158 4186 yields -1.91 angstrom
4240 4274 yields -1.83 angstrom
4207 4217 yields -1.63 angstrom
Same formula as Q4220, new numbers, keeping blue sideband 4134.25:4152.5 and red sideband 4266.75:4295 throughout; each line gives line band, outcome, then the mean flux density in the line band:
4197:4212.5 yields -0.6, 41.5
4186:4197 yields -0.1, 40.3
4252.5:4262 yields 0.3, 38.8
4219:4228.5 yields 0.9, 36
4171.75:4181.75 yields 0.4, 38.4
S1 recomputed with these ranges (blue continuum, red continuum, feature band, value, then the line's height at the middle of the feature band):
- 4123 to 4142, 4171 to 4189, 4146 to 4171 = -1.2 angstrom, 40.1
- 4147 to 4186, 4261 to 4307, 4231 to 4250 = -2.1 angstrom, 39.5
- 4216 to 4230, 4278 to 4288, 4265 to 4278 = 1.6 angstrom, 43.6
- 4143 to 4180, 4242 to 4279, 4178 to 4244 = -0.4 angstrom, 40.6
